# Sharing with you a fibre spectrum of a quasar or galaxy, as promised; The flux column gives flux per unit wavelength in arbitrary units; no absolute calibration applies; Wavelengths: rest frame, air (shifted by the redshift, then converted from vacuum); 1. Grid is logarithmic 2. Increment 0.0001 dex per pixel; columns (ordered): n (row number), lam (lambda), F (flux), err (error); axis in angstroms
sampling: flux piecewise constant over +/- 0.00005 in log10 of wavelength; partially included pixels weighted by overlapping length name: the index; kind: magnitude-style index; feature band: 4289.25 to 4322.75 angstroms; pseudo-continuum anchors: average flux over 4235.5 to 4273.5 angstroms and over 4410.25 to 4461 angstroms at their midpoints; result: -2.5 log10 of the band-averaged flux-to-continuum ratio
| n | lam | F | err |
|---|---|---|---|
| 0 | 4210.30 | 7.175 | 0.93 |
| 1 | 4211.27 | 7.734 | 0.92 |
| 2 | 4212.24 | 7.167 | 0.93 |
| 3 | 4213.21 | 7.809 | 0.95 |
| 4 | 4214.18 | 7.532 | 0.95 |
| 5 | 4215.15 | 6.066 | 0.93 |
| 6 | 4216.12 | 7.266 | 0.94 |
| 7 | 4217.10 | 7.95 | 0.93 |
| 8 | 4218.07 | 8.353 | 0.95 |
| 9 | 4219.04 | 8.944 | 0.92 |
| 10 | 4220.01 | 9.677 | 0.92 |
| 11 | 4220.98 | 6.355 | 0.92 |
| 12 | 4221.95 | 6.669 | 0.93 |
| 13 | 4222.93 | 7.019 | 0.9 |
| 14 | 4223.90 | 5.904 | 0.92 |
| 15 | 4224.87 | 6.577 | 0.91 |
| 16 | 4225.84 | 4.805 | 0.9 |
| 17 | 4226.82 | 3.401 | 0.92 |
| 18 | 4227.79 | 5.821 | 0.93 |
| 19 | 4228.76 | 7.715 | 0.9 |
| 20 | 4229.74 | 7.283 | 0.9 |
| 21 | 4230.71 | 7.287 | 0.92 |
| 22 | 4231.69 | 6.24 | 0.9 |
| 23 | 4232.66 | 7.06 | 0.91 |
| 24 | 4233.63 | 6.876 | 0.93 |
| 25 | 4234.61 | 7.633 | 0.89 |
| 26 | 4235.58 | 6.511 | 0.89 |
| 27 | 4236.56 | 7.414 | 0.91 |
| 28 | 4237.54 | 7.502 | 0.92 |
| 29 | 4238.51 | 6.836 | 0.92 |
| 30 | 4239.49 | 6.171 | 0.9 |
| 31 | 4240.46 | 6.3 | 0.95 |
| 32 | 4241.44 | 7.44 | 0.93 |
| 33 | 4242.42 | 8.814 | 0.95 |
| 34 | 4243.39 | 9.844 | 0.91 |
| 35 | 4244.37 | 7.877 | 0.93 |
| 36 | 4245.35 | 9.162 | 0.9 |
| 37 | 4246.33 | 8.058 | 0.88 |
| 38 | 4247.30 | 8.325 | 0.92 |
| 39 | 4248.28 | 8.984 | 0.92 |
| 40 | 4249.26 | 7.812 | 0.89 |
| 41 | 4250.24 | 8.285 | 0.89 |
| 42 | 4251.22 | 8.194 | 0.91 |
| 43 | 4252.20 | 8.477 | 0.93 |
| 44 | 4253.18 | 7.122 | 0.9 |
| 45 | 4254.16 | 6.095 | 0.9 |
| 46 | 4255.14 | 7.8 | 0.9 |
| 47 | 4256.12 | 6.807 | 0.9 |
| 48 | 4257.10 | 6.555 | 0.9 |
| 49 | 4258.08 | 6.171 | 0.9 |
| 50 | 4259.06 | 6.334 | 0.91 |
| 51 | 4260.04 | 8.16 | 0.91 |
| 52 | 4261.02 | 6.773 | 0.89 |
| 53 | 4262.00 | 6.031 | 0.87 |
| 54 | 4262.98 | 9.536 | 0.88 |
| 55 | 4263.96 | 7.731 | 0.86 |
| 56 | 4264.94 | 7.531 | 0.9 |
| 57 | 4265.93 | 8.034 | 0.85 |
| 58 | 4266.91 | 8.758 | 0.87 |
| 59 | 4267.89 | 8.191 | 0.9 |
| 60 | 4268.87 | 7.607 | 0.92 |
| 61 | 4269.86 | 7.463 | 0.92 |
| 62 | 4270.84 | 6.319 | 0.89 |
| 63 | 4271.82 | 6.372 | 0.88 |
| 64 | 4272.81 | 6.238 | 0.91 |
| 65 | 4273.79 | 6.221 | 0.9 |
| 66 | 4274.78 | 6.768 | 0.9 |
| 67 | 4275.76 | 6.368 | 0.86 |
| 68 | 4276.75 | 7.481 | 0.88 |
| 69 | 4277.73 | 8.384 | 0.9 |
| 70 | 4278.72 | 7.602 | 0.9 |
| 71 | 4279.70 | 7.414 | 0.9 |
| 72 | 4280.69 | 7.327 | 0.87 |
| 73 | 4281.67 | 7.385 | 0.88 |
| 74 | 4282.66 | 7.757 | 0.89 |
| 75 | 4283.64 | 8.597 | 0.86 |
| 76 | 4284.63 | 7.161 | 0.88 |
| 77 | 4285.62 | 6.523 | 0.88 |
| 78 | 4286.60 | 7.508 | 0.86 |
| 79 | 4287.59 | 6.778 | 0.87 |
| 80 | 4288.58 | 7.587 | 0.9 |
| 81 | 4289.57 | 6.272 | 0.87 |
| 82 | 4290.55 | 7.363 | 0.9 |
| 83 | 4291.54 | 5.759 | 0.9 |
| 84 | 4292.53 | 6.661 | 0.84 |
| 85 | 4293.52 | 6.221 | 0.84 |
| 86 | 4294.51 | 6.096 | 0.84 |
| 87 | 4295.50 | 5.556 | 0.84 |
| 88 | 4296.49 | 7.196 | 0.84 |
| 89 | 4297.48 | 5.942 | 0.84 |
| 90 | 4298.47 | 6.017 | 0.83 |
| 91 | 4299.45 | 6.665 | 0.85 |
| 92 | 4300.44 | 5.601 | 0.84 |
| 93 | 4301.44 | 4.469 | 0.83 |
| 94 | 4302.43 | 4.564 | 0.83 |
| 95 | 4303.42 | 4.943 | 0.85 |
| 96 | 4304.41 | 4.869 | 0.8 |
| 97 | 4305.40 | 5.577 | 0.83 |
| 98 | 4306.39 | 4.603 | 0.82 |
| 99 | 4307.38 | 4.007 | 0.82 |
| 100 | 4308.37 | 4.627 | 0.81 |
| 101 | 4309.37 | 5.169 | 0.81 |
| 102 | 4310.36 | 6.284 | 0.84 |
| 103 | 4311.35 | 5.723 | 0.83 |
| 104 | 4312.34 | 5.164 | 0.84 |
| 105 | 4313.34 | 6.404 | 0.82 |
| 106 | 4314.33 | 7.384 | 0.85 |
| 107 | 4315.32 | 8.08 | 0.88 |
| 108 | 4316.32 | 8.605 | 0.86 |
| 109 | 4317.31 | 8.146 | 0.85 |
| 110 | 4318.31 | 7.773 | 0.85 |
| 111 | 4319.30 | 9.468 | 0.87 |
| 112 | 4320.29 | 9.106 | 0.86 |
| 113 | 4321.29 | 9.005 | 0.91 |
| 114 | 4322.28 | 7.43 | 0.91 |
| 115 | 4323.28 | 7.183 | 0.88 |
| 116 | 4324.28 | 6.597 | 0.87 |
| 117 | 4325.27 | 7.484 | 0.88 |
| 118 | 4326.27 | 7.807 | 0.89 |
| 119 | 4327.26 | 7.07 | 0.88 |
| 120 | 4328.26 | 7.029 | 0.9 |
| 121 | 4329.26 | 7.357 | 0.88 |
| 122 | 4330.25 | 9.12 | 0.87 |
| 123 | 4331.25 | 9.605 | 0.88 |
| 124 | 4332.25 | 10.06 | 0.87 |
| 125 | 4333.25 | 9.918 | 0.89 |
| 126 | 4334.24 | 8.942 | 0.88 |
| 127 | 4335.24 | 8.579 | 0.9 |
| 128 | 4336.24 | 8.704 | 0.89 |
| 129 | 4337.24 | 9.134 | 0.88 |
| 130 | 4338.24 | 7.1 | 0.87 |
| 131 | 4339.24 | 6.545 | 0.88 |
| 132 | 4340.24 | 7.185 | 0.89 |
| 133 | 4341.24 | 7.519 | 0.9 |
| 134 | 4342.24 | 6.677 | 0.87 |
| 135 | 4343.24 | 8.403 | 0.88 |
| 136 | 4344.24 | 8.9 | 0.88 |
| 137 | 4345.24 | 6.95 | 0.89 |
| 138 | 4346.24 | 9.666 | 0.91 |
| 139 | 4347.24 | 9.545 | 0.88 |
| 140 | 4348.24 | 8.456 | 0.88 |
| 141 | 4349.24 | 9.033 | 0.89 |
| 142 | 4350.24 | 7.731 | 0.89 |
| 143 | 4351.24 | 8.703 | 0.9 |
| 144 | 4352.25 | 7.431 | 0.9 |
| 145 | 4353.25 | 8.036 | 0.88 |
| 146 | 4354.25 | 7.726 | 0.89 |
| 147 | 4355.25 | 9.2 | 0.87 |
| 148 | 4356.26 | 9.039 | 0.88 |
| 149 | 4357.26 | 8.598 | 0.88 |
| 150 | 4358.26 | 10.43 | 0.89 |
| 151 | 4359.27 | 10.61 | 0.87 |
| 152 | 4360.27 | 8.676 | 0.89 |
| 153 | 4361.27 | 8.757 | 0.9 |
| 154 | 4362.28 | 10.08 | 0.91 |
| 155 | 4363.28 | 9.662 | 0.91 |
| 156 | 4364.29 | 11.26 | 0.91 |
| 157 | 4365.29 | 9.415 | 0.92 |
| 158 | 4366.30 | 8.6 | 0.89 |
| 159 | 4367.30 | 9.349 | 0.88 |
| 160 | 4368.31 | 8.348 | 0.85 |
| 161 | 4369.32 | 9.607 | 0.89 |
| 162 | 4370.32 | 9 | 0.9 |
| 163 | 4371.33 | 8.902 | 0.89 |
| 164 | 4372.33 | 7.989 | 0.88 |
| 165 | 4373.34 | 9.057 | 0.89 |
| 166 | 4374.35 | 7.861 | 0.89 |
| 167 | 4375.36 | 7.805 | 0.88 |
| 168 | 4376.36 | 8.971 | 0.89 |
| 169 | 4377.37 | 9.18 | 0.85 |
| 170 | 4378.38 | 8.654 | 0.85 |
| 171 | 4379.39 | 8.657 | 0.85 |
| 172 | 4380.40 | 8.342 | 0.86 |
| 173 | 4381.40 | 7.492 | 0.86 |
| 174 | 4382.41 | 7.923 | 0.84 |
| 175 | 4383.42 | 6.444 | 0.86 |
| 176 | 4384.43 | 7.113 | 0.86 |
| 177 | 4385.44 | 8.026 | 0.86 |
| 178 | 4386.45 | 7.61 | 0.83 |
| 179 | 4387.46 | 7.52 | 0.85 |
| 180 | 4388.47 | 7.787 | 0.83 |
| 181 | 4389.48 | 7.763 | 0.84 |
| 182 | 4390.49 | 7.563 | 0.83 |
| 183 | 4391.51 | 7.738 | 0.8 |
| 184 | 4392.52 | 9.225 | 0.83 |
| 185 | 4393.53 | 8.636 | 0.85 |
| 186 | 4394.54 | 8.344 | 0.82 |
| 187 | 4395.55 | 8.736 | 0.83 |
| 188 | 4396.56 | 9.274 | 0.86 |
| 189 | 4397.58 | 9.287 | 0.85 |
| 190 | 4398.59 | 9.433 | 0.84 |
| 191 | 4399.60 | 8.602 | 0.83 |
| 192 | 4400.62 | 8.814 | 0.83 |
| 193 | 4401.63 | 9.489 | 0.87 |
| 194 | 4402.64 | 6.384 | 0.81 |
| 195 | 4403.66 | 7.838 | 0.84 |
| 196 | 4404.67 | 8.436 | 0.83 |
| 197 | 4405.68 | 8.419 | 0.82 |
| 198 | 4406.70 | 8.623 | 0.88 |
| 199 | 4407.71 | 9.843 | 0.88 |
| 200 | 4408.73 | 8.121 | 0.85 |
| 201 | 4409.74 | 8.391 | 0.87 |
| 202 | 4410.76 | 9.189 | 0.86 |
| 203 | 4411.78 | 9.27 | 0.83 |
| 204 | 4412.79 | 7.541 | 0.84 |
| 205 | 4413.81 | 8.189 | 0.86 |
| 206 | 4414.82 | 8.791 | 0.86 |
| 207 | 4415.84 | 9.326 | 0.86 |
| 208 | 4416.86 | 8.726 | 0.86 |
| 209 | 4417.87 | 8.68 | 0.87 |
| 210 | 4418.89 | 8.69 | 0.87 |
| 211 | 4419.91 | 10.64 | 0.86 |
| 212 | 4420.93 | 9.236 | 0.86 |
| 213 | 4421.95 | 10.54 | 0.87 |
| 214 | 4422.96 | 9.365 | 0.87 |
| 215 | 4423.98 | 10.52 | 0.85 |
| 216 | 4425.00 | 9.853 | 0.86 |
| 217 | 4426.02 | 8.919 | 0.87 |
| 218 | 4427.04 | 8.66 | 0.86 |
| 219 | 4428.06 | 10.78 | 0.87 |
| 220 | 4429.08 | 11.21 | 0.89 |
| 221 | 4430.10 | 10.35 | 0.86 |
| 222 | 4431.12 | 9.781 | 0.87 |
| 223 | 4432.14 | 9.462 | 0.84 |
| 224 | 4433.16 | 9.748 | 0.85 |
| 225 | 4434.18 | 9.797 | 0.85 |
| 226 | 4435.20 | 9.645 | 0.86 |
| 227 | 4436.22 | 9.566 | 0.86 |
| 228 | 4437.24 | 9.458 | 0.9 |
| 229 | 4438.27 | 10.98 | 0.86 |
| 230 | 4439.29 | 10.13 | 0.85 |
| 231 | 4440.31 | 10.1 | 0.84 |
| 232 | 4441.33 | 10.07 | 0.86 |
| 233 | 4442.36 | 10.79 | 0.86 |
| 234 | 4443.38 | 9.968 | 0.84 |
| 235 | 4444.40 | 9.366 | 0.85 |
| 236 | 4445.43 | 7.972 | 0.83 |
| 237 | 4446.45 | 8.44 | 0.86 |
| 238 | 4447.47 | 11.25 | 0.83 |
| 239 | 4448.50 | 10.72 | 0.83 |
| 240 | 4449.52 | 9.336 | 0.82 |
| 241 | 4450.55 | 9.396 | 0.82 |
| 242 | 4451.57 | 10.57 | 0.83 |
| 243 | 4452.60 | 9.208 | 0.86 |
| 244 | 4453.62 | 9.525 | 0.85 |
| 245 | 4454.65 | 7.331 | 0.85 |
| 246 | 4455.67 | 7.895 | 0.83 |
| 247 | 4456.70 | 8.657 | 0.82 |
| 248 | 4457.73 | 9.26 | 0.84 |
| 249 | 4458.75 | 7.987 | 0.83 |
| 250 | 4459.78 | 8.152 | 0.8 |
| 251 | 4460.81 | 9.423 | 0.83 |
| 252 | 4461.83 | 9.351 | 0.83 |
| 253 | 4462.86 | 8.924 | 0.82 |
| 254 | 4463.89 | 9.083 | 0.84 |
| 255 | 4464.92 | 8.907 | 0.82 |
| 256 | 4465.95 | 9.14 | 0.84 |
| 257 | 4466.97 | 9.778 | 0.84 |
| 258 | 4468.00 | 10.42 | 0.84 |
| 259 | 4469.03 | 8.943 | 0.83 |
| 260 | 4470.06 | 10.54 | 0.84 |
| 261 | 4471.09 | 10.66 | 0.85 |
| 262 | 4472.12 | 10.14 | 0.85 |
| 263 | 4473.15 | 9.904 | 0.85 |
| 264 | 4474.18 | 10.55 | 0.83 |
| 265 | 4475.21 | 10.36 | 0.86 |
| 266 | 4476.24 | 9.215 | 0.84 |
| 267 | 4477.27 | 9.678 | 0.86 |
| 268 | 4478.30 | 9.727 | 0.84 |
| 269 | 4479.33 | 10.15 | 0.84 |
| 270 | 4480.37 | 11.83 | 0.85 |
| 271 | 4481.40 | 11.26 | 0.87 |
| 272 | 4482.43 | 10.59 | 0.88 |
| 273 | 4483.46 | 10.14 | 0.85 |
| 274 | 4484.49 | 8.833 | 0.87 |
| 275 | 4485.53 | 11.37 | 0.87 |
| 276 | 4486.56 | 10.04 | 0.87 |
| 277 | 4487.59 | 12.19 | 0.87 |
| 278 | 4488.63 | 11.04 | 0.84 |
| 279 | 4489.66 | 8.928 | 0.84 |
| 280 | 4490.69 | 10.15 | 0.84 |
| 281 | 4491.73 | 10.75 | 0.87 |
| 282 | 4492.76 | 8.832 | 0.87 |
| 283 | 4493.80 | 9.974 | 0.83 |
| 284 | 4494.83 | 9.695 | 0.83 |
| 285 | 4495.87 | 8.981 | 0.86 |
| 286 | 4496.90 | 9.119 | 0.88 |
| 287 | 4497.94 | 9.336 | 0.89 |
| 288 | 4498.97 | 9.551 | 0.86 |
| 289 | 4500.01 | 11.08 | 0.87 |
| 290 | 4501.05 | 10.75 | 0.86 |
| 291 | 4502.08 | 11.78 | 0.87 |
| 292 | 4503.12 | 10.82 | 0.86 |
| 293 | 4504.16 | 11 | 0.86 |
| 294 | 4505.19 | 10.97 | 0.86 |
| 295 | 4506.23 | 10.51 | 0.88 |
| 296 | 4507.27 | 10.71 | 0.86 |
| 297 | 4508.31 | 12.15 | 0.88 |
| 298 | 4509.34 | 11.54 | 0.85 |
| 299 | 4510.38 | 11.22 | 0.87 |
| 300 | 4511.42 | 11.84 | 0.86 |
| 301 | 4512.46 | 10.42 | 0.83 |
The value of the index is 0.26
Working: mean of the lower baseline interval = 7.53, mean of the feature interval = 6.38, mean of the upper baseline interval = 9.45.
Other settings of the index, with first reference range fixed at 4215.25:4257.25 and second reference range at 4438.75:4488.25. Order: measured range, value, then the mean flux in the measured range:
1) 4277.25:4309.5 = 0.245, 6.32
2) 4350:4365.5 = -0.059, 9.1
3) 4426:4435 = -0.058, 9.9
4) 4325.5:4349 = 0.016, 8.27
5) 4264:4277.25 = 0.071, 7.2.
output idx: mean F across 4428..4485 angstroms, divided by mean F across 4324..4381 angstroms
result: 1.1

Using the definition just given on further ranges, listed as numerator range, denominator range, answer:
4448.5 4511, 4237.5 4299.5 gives 1.37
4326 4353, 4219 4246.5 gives 1.16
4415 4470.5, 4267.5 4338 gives 1.35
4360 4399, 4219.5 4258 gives 1.18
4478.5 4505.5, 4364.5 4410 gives 1.23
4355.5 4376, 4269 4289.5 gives 1.28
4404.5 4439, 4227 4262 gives 1.27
